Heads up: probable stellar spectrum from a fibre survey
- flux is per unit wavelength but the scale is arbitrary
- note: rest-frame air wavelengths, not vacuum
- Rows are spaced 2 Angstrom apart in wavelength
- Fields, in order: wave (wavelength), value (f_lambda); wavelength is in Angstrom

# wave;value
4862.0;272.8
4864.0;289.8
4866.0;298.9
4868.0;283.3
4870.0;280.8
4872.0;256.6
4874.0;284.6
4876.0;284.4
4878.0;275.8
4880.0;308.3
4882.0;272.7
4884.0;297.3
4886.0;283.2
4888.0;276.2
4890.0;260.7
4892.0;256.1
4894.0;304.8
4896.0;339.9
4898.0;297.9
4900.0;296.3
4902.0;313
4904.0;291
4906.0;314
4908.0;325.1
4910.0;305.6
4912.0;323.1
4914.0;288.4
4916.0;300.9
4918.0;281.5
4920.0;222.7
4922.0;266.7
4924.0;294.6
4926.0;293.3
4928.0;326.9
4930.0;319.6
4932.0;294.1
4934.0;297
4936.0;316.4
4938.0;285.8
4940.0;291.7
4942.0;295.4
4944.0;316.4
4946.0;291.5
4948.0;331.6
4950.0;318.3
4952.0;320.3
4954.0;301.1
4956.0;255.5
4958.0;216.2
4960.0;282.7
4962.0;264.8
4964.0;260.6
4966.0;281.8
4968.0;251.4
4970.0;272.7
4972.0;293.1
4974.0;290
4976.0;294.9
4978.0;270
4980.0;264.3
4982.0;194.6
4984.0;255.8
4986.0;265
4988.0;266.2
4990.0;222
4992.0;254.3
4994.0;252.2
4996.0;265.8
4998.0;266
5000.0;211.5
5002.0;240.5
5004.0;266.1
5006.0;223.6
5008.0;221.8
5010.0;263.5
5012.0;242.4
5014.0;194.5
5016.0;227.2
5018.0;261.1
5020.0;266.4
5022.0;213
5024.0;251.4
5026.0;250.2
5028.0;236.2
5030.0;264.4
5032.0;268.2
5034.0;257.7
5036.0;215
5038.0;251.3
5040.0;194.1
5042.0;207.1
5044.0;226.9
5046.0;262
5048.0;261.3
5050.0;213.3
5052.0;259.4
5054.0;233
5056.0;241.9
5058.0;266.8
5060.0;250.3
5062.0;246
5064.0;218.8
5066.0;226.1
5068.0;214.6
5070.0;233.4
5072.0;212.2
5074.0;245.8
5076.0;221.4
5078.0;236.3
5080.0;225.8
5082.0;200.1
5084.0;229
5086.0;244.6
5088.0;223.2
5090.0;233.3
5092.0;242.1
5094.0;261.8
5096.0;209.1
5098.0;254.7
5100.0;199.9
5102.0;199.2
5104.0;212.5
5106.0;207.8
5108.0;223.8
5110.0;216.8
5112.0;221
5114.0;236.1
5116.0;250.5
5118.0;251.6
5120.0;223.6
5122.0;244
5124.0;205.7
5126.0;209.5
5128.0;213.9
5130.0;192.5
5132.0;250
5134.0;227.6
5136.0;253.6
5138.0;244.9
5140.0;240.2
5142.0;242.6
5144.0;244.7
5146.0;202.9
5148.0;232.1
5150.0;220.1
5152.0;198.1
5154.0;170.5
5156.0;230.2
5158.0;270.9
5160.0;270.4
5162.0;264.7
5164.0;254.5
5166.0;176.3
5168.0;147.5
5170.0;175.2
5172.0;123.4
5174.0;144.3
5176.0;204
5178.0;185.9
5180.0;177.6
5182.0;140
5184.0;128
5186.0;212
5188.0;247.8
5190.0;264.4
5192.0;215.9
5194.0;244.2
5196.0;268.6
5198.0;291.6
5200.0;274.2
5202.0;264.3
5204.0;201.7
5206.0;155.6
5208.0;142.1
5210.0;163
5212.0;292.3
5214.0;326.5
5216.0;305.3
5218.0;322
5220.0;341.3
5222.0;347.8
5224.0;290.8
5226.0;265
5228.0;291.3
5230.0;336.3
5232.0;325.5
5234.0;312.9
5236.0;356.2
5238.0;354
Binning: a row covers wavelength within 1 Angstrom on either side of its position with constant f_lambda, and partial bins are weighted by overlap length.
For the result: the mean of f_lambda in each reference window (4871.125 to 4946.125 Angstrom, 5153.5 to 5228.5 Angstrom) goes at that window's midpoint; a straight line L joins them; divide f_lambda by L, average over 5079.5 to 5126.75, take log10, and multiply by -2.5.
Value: 0.11 mag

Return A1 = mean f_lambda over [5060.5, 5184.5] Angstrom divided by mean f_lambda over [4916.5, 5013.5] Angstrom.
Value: 0.8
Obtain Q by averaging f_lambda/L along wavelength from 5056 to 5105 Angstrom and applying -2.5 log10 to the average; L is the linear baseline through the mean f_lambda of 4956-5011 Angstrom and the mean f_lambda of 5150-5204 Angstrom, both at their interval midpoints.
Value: 0.023 mag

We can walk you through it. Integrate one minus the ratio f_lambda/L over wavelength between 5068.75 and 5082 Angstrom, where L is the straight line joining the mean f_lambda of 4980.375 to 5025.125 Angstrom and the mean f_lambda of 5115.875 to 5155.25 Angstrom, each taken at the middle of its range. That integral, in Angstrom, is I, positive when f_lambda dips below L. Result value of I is 0.36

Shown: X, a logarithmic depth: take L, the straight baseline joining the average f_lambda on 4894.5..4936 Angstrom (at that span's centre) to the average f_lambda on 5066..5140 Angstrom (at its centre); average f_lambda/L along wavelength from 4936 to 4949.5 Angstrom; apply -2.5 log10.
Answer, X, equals -0.05 mag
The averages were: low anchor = 300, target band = 304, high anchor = 227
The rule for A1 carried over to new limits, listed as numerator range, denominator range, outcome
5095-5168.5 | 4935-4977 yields 0.78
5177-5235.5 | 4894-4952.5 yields 0.84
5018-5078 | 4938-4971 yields 0.84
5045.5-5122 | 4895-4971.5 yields 0.79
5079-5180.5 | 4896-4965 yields 0.74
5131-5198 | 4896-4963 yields 0.73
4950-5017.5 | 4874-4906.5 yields 0.88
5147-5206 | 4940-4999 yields 0.78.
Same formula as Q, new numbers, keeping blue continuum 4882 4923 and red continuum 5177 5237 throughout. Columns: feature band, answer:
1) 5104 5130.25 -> 0.19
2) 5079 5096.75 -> 0.17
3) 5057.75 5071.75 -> 0.17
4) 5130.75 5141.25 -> 0.10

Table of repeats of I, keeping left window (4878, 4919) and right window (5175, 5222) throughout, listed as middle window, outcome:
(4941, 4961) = -0.5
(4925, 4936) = -0.7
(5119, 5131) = 1.7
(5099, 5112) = 2.2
